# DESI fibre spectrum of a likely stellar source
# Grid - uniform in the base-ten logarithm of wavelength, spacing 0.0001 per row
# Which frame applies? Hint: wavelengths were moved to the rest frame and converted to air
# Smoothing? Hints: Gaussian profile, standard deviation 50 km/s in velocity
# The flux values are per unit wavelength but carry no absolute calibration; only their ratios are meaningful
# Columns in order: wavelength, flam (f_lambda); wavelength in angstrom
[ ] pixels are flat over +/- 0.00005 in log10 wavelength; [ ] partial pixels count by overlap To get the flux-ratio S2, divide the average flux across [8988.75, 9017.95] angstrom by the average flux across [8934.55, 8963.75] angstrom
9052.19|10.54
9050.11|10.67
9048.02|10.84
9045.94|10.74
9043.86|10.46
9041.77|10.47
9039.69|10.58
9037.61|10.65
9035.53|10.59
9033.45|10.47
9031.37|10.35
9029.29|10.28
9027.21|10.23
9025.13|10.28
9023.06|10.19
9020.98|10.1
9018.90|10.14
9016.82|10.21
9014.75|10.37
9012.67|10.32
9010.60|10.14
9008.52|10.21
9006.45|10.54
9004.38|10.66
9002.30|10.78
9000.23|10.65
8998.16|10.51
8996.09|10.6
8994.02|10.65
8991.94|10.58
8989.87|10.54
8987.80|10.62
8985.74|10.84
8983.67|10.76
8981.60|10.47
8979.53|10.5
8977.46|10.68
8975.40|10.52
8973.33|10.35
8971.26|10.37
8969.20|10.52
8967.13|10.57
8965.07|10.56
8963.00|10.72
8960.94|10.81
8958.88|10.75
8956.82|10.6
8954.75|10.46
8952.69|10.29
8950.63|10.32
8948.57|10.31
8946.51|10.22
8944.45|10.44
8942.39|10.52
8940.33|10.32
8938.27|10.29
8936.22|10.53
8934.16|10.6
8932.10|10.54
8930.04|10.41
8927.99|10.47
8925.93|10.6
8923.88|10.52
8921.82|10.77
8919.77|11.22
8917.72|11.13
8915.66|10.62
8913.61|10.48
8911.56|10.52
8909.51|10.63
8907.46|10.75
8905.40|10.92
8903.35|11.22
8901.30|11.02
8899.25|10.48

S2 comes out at 1.0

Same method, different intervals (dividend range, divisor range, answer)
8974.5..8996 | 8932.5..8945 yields 1.02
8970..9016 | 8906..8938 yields 0.99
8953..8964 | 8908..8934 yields 1.00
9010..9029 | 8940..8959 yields 0.98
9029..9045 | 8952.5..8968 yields 0.99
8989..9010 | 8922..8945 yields 1.01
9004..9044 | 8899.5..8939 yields 0.97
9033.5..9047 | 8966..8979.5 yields 1.01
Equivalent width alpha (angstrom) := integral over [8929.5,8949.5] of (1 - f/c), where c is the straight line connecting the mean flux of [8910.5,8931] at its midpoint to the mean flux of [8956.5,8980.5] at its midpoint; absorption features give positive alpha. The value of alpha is 0.4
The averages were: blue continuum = 10.7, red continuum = 10.6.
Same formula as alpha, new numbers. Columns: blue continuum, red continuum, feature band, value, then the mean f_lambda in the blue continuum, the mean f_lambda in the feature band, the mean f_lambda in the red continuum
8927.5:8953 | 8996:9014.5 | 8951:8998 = -0.58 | 10.4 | 10.6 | 10.5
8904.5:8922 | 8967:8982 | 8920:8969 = 0.53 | 10.8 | 10.5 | 10.5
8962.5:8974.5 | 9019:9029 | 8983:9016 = -0.68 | 10.5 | 10.5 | 10.2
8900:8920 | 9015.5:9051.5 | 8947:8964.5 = 0.26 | 10.8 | 10.5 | 10.4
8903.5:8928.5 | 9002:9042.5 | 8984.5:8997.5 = -0.20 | 10.7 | 10.6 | 10.4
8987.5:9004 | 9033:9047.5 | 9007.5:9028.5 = 0.75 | 10.6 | 10.2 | 10.6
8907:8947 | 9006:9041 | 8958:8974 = -0.16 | 10.6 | 10.6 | 10.3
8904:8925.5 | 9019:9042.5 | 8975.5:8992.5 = -0.15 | 10.8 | 10.6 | 10.4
